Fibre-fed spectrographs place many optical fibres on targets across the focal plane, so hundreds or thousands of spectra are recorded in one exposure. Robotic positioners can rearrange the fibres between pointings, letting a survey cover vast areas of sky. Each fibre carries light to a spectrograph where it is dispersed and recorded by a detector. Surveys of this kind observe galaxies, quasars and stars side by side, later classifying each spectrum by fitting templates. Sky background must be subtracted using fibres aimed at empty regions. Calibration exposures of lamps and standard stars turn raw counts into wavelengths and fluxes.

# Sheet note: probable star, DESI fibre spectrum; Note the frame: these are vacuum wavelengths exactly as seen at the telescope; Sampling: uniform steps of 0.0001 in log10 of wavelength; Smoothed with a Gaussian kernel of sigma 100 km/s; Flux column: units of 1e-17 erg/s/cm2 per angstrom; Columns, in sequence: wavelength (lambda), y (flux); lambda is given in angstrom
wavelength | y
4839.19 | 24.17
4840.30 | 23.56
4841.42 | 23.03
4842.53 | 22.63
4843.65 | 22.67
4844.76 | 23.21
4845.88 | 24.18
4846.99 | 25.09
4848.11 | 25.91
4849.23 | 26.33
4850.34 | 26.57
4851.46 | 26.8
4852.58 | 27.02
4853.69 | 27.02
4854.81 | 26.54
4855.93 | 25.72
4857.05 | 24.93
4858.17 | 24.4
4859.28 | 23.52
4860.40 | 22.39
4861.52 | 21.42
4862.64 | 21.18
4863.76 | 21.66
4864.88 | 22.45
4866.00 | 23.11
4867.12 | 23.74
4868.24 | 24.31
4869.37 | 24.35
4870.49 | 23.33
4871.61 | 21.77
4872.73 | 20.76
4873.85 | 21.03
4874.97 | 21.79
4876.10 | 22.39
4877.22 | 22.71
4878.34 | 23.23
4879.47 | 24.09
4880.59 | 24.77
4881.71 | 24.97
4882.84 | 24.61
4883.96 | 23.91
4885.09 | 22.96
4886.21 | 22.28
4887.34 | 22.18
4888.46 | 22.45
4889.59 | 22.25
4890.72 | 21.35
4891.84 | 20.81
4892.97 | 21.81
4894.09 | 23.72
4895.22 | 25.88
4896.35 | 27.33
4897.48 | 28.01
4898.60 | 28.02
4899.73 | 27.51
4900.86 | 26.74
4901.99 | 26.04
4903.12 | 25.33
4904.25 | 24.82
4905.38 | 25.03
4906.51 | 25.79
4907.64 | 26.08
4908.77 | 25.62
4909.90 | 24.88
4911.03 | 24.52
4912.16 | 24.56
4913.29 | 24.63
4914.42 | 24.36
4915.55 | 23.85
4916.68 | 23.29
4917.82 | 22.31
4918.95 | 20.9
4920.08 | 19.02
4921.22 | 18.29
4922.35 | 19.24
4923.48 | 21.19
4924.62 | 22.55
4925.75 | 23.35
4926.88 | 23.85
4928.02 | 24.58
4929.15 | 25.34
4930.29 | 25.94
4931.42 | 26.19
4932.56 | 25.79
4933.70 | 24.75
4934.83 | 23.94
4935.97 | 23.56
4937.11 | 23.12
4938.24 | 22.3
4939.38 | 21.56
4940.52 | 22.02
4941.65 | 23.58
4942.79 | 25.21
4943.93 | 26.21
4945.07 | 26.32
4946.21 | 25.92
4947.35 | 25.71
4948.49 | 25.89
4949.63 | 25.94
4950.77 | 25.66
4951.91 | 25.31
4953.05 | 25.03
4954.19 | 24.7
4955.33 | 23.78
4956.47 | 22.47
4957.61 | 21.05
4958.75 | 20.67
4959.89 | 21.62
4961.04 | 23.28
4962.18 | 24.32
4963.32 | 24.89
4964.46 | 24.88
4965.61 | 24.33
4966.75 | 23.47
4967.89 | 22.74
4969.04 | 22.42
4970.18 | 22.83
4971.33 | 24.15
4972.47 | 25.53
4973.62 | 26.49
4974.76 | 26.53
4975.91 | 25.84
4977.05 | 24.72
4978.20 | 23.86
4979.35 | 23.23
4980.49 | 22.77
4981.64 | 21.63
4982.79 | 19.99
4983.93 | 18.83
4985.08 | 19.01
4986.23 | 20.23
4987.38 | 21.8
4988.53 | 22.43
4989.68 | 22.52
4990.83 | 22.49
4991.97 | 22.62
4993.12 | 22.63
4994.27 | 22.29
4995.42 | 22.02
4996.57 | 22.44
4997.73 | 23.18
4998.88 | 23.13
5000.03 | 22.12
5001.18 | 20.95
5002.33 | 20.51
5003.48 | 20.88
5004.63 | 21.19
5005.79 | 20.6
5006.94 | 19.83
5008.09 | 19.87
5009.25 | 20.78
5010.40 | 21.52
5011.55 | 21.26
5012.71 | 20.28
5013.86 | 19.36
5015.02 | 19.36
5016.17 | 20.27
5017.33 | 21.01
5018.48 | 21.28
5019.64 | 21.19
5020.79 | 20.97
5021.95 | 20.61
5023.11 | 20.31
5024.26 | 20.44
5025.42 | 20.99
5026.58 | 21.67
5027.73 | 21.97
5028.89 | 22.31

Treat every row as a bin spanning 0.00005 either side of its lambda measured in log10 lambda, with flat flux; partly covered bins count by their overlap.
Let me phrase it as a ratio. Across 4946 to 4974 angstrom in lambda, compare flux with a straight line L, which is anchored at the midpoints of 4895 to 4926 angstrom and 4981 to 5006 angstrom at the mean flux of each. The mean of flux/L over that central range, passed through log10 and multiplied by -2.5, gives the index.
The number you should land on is -0.07 mag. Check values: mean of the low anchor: 24.2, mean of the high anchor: 21.5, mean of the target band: 24.1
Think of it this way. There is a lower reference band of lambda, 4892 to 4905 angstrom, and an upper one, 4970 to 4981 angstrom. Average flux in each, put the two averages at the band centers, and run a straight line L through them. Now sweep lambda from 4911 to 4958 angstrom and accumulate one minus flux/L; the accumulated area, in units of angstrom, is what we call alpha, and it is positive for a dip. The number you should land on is 2.7 angstrom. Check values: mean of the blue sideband 25.7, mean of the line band 23.8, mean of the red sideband 24.7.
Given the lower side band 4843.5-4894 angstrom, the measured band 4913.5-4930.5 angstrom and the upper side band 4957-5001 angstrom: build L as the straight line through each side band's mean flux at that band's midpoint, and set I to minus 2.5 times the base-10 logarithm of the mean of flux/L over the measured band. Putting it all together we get 0.03 mag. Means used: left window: 23.6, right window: 22.8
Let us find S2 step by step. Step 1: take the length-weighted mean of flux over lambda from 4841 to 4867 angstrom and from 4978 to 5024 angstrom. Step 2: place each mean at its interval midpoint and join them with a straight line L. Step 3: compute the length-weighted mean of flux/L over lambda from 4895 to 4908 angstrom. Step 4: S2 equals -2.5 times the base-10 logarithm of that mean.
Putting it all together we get -0.14 mag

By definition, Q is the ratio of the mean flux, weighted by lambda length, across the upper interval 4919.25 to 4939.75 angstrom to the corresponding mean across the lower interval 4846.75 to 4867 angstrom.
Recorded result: 0.94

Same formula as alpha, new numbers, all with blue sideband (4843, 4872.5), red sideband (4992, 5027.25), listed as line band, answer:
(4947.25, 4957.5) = -1.1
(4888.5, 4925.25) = -1.1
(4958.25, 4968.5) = -0.6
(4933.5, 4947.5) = -1.0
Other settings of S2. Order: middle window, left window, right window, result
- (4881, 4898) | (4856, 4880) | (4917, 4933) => -0.04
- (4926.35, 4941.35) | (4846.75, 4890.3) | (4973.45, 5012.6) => -0.06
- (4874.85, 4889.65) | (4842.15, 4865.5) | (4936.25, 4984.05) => 0.05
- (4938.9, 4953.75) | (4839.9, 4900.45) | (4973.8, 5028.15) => -0.11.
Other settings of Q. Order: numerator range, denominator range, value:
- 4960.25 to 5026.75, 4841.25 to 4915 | 0.91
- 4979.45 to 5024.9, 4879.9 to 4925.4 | 0.89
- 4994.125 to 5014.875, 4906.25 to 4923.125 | 0.92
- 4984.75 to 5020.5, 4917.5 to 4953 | 0.90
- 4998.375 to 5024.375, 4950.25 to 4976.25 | 0.87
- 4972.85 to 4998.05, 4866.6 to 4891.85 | 0.99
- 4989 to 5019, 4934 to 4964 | 0.89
